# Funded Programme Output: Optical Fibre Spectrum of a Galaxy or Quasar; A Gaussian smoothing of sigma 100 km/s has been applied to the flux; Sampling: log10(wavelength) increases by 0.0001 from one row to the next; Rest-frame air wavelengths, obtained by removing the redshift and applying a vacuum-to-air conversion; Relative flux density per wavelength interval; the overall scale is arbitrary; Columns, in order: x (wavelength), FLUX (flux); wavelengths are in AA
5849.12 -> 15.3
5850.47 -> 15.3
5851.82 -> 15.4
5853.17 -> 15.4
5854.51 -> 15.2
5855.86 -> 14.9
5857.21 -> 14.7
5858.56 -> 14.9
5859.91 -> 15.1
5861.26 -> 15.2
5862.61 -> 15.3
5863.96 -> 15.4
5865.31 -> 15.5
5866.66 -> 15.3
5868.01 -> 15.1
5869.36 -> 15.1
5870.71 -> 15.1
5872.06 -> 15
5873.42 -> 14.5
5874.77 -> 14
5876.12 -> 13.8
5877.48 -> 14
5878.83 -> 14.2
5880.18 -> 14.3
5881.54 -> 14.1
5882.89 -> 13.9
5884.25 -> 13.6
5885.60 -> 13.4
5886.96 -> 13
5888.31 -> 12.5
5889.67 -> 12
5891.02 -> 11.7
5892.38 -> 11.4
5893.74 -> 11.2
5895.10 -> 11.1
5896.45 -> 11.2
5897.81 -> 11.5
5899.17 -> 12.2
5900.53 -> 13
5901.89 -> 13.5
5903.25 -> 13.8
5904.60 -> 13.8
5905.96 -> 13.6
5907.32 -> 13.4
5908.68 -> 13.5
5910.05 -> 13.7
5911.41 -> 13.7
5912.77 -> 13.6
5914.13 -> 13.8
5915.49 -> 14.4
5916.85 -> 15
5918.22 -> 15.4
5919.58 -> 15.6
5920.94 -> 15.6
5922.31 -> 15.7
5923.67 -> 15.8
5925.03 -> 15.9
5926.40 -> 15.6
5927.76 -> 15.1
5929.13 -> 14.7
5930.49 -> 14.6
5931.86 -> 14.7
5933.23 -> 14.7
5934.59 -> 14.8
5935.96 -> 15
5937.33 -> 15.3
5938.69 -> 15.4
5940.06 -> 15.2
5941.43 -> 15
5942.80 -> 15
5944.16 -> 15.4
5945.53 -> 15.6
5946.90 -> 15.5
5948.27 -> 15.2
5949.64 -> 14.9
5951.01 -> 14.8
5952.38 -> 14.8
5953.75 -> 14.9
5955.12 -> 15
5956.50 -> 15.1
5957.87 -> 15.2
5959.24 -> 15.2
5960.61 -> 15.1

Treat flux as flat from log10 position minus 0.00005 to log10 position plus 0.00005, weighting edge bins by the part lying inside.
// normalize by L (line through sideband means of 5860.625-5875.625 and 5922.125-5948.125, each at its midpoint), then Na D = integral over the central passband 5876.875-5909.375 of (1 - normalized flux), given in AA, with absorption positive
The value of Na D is 4.7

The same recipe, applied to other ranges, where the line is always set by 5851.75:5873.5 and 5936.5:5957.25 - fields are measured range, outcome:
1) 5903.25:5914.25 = 1.1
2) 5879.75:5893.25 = 2.0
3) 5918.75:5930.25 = -0.2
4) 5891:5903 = 2.5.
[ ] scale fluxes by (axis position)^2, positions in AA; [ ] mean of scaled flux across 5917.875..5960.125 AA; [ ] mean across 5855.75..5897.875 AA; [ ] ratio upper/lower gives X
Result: 1.12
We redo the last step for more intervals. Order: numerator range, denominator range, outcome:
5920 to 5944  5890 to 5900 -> 1.34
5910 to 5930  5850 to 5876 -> 1.01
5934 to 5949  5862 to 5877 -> 1.05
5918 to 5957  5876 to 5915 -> 1.18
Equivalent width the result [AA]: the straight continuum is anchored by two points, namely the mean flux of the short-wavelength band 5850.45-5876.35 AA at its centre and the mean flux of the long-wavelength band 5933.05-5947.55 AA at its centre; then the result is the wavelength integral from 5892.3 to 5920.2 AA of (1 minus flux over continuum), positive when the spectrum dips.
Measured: 3.37 AA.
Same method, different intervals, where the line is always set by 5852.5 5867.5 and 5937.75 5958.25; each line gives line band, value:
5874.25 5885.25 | 0.9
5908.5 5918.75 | 0.7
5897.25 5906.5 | 1.3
